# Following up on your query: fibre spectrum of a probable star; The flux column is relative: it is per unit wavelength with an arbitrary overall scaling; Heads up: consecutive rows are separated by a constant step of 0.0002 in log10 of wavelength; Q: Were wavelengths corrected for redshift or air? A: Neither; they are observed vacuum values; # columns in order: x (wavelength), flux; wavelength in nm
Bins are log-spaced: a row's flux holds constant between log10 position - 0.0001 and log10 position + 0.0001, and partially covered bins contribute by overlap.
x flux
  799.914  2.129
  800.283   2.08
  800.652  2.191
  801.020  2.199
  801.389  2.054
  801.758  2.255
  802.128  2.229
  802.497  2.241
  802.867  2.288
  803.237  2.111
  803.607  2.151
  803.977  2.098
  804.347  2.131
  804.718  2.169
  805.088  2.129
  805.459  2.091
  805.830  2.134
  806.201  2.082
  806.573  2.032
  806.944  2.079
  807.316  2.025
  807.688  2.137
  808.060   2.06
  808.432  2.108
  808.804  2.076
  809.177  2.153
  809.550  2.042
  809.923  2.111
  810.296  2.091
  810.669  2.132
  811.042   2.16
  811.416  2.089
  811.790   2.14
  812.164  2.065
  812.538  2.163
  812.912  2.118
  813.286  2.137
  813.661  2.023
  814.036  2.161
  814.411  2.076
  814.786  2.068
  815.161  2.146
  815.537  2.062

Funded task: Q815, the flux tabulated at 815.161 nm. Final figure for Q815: 2.146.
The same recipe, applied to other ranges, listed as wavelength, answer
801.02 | 2.199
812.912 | 2.118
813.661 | 2.023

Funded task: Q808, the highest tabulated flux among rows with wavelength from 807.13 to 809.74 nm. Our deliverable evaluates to 2.153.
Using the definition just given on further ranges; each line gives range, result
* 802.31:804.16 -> 2.288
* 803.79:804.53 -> 2.131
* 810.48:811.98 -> 2.16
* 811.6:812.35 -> 2.14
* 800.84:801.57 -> 2.199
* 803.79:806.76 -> 2.169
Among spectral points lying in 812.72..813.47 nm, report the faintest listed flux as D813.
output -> 2.118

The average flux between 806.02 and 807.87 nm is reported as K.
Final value 2.07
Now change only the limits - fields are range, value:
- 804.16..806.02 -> 2.13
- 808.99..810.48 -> 2.1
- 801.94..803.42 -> 2.22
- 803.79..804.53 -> 2.12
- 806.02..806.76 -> 2.06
